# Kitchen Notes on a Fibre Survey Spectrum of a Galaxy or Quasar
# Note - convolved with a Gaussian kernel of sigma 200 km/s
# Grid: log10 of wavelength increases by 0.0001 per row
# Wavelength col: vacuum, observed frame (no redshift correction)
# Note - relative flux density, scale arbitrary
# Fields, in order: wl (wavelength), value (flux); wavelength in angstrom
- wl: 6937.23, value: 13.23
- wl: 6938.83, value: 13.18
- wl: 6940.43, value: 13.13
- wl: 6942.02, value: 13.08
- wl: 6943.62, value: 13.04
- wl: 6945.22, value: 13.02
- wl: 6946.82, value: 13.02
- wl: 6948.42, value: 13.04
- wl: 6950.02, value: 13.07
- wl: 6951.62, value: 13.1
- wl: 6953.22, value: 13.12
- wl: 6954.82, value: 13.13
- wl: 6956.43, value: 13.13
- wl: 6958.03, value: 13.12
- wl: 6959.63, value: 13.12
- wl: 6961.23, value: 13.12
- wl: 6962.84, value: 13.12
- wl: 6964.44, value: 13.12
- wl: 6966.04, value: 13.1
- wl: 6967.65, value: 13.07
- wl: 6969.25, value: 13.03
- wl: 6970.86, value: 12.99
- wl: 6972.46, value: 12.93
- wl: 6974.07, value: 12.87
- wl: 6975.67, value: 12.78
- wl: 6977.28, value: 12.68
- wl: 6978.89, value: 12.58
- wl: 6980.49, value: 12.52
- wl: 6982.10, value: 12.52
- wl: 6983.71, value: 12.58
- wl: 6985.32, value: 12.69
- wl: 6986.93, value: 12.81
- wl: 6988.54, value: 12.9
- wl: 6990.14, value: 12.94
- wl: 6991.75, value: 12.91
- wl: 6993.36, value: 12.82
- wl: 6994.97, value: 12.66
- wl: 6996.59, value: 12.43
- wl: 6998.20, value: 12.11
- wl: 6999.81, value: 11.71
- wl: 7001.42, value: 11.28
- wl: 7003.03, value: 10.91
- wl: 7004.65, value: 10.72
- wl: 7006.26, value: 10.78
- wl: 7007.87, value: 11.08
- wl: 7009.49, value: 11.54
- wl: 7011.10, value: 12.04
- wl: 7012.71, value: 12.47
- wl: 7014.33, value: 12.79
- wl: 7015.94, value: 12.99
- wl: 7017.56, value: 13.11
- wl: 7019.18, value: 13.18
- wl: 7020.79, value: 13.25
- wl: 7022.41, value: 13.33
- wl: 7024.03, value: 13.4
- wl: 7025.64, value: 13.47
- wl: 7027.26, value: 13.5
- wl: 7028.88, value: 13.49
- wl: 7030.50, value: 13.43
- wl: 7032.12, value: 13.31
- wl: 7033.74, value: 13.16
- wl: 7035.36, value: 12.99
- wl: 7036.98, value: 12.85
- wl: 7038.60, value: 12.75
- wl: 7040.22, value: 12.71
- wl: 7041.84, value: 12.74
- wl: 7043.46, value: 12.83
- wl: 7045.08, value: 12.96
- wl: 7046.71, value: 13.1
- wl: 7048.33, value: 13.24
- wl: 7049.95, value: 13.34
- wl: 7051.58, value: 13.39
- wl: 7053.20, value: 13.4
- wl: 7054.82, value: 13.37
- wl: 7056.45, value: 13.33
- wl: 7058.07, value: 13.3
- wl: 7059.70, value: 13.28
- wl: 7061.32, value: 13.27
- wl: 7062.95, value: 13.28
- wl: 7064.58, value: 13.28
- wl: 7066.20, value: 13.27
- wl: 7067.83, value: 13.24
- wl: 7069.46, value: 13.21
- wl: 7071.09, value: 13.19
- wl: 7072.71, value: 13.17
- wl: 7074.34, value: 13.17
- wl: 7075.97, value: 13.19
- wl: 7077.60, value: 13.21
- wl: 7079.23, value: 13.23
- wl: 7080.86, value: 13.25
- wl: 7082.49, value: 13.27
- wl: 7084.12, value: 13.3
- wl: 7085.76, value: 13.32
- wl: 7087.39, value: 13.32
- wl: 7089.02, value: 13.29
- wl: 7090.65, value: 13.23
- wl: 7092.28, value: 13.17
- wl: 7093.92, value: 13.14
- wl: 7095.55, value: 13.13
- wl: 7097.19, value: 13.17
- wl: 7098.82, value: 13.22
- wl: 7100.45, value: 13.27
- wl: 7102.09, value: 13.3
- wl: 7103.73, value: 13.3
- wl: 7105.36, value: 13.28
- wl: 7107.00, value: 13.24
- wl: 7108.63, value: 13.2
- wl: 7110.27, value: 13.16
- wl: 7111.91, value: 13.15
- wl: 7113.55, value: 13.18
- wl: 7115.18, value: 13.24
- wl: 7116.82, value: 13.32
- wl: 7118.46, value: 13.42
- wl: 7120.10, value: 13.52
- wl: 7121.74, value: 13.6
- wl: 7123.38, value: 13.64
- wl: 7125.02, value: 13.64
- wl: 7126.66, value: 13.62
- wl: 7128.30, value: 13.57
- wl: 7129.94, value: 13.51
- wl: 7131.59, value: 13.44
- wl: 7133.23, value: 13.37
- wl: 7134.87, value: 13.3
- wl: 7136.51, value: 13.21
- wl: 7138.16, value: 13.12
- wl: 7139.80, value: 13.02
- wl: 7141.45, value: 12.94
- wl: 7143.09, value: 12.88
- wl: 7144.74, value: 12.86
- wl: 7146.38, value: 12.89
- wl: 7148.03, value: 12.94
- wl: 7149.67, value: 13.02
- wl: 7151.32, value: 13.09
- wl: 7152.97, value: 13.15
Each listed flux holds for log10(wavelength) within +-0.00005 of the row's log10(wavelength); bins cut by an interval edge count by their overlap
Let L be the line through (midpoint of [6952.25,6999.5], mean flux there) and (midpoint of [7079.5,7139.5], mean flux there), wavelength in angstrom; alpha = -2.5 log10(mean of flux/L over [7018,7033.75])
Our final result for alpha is -0.027 mag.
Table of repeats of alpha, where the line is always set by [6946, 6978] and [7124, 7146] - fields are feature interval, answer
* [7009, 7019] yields 0.05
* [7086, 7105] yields 0.00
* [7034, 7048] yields 0.02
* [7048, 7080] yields -0.01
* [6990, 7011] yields 0.11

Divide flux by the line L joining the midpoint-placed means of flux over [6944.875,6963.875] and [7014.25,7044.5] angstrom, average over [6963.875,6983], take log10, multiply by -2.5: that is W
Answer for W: 0.02 mag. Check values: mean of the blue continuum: 13.1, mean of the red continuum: 13.1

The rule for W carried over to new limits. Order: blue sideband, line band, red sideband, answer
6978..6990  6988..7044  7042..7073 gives 0.028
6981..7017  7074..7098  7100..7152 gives -0.026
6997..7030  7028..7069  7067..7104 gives -0.032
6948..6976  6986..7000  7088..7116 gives 0.039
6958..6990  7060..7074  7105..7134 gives -0.003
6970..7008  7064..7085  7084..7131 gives -0.015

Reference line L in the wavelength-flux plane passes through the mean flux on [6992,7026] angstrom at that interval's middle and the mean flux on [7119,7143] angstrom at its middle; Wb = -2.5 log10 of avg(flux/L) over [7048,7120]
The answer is -0.03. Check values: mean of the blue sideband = 12.3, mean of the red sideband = 13.4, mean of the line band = 13.3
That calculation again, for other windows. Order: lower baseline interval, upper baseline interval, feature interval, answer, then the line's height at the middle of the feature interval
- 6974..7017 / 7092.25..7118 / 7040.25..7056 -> -0.035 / 12.7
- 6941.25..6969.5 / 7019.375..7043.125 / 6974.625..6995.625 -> 0.033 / 13.1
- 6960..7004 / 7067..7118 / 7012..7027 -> -0.024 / 12.8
